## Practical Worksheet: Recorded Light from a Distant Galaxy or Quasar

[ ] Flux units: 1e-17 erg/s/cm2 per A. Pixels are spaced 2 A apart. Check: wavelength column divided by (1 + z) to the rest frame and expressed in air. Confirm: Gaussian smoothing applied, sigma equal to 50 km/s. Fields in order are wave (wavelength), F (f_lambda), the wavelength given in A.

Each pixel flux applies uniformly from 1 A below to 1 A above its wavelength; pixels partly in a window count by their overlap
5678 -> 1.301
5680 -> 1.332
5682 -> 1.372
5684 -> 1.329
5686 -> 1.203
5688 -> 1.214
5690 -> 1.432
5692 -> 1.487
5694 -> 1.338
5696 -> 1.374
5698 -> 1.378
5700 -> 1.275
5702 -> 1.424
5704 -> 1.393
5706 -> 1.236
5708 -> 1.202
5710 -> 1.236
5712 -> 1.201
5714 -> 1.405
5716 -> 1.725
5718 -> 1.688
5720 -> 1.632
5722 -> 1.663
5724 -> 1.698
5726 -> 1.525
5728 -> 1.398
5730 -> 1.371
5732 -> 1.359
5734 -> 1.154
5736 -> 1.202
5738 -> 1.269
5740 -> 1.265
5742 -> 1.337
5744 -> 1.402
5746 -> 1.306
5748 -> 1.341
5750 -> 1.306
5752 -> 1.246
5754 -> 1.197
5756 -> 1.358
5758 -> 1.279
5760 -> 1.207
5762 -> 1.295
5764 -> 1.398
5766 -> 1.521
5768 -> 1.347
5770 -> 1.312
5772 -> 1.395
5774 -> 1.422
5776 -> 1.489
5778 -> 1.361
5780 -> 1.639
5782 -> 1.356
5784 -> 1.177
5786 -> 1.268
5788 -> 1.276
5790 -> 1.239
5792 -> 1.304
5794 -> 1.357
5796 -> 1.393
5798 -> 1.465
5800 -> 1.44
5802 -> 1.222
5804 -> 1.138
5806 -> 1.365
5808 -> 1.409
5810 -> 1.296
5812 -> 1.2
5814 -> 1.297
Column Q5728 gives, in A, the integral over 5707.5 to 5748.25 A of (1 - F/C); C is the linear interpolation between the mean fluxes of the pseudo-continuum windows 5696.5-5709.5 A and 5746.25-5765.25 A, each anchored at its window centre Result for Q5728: -3.0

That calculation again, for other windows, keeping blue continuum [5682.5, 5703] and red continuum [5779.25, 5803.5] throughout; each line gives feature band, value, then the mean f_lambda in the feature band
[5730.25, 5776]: 0.7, 1.32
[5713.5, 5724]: -2.3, 1.64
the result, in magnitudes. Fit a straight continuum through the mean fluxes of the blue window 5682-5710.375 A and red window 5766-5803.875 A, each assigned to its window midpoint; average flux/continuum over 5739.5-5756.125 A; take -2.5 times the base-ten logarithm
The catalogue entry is 0.03 mag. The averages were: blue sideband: 1.33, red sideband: 1.36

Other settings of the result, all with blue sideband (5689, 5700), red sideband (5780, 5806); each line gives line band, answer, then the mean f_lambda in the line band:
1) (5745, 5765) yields 0.04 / 1.29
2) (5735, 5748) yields 0.05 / 1.3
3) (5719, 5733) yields -0.12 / 1.52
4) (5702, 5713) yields 0.09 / 1.27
